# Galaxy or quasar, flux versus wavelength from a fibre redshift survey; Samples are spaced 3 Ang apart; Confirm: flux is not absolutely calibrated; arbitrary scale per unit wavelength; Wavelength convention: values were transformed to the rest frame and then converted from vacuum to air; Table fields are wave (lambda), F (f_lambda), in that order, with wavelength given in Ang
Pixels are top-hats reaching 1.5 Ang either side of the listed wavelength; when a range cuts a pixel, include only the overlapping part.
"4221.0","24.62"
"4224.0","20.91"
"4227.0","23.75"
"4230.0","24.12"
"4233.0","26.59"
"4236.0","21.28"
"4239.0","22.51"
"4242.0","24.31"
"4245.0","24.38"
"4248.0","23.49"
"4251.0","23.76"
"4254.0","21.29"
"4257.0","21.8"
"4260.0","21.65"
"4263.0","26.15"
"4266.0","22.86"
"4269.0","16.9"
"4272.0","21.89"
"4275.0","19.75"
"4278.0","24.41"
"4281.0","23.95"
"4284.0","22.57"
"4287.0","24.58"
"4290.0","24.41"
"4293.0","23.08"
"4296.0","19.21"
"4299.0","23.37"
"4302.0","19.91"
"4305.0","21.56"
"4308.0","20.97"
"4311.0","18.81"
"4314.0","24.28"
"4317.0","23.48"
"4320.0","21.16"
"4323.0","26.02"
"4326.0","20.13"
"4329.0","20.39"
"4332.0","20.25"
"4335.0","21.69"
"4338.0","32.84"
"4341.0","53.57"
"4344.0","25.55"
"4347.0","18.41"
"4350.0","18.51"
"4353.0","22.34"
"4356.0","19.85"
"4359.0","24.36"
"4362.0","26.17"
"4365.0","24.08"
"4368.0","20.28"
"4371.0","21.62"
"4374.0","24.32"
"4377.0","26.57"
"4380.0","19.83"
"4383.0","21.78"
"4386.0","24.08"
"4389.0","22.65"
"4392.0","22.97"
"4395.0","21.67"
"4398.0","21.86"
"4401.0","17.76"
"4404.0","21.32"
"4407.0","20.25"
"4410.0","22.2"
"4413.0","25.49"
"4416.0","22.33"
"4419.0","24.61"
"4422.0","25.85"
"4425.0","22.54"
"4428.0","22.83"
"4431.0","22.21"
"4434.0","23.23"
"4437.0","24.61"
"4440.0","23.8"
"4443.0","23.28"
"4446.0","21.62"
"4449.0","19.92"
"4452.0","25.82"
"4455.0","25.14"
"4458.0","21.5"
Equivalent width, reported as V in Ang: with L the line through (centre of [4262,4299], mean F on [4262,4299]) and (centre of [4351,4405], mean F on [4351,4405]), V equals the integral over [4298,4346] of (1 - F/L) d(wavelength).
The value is -4.6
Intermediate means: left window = 22.5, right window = 22.4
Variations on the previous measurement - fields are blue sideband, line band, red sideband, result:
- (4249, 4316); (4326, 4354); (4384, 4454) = -4.12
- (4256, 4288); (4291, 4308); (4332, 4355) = 1.86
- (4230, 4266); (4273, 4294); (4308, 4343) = 0.98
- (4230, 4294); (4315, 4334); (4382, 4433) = 0.67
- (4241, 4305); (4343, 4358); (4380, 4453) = 1.12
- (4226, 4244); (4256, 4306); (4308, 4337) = 1.24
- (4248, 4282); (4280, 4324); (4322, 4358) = 2.11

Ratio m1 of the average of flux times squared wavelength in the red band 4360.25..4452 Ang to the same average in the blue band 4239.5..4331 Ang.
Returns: 1.1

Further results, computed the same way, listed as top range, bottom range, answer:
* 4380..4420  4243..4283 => 1.05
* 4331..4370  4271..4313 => 1.18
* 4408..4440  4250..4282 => 1.14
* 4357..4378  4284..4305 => 1.10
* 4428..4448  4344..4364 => 1.09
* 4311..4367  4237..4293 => 1.11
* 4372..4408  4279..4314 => 1.04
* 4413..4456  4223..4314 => 1.13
